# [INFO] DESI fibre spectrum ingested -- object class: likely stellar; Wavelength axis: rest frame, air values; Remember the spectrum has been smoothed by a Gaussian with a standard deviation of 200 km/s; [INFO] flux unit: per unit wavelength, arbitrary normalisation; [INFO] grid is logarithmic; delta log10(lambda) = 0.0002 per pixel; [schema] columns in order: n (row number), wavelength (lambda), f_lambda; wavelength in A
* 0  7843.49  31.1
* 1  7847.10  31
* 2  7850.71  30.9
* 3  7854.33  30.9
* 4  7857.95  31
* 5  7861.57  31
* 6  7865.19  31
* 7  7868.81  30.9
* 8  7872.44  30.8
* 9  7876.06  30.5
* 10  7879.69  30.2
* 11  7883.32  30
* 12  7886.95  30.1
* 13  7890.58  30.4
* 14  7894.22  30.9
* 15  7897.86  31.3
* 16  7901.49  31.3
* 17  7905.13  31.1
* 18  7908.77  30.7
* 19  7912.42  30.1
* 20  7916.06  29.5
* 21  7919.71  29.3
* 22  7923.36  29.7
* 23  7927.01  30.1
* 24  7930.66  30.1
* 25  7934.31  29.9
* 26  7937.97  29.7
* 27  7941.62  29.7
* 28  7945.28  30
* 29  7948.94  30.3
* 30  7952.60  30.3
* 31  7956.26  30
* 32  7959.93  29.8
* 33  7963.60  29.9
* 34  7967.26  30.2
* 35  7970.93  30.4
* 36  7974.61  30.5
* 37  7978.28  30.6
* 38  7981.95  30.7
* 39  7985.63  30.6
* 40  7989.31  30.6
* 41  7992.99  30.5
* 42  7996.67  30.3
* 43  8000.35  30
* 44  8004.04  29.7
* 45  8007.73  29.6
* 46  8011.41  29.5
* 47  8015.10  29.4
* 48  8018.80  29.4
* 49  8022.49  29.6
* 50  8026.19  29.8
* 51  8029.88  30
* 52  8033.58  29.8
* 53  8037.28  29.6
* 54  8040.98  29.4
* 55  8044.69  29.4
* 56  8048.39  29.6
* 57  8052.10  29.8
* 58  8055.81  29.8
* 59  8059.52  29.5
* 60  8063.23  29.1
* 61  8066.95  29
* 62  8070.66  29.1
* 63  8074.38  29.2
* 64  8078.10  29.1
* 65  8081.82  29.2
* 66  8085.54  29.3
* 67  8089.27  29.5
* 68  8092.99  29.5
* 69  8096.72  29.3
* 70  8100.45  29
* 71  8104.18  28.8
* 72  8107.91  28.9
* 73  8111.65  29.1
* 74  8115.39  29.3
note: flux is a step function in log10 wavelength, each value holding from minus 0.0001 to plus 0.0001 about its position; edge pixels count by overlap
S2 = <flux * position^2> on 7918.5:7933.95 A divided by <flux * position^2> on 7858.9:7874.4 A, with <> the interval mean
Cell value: 0.98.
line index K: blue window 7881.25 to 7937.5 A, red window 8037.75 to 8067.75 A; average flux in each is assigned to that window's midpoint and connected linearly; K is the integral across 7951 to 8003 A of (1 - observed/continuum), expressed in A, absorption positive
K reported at -0.7 A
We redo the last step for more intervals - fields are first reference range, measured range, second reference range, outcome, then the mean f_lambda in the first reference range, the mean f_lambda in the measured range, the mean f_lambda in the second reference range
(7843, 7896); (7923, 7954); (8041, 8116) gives 0.3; 30.7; 30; 29.3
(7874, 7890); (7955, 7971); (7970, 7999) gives 0.2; 30.2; 30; 30.5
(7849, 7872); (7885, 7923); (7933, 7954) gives 0.0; 30.9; 30.4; 30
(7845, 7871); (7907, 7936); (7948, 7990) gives 0.6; 31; 29.9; 30.3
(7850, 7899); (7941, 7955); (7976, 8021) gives 0.1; 30.7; 30.1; 30.1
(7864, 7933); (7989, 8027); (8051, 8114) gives -0.1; 30.4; 29.8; 29.2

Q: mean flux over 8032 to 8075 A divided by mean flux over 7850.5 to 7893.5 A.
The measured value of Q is 1.0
